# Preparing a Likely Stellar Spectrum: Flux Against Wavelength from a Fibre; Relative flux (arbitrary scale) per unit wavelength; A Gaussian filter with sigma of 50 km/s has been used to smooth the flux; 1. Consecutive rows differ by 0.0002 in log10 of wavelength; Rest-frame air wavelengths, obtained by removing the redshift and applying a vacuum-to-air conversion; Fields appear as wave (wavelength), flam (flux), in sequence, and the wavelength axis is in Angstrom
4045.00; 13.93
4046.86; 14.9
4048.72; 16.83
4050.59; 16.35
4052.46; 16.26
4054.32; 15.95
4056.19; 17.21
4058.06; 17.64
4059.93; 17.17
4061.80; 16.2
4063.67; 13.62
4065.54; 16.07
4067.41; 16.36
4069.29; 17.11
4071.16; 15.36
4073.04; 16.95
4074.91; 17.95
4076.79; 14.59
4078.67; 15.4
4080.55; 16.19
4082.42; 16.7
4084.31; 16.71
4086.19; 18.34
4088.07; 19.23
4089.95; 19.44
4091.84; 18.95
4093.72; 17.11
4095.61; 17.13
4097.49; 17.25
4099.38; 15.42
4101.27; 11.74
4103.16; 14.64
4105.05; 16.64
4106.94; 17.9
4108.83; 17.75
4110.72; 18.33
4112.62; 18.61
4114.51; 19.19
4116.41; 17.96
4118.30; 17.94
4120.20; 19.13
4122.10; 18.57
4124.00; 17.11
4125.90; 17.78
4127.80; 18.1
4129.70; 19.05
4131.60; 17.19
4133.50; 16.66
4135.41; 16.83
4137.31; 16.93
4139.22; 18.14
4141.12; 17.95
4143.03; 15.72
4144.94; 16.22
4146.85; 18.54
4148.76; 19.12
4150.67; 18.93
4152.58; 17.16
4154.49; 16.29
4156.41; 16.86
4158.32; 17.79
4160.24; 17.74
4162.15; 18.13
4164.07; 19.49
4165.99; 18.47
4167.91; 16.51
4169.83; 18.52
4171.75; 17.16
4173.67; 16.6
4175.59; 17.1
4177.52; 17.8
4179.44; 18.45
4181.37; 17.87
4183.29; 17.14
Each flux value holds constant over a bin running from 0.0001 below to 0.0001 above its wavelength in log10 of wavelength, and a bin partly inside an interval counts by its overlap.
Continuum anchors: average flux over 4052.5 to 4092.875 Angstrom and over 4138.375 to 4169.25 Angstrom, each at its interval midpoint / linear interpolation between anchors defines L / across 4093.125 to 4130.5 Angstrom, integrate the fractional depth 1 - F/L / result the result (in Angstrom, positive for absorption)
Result -0.26 Angstrom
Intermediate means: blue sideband 16.8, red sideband 17.7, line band 17.4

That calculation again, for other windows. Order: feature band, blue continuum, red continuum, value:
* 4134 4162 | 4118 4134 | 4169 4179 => 0.5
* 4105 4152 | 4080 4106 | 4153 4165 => -1.6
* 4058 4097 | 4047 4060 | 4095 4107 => -1.8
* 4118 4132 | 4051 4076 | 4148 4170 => -0.6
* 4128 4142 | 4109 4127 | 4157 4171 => 0.5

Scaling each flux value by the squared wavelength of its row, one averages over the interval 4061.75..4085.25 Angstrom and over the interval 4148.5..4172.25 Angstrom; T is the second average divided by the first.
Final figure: 1.2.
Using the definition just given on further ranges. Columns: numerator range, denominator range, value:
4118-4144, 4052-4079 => 1.12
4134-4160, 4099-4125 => 1.03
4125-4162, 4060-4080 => 1.14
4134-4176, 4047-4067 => 1.13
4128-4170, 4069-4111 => 1.08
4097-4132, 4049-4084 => 1.09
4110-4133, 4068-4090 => 1.10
